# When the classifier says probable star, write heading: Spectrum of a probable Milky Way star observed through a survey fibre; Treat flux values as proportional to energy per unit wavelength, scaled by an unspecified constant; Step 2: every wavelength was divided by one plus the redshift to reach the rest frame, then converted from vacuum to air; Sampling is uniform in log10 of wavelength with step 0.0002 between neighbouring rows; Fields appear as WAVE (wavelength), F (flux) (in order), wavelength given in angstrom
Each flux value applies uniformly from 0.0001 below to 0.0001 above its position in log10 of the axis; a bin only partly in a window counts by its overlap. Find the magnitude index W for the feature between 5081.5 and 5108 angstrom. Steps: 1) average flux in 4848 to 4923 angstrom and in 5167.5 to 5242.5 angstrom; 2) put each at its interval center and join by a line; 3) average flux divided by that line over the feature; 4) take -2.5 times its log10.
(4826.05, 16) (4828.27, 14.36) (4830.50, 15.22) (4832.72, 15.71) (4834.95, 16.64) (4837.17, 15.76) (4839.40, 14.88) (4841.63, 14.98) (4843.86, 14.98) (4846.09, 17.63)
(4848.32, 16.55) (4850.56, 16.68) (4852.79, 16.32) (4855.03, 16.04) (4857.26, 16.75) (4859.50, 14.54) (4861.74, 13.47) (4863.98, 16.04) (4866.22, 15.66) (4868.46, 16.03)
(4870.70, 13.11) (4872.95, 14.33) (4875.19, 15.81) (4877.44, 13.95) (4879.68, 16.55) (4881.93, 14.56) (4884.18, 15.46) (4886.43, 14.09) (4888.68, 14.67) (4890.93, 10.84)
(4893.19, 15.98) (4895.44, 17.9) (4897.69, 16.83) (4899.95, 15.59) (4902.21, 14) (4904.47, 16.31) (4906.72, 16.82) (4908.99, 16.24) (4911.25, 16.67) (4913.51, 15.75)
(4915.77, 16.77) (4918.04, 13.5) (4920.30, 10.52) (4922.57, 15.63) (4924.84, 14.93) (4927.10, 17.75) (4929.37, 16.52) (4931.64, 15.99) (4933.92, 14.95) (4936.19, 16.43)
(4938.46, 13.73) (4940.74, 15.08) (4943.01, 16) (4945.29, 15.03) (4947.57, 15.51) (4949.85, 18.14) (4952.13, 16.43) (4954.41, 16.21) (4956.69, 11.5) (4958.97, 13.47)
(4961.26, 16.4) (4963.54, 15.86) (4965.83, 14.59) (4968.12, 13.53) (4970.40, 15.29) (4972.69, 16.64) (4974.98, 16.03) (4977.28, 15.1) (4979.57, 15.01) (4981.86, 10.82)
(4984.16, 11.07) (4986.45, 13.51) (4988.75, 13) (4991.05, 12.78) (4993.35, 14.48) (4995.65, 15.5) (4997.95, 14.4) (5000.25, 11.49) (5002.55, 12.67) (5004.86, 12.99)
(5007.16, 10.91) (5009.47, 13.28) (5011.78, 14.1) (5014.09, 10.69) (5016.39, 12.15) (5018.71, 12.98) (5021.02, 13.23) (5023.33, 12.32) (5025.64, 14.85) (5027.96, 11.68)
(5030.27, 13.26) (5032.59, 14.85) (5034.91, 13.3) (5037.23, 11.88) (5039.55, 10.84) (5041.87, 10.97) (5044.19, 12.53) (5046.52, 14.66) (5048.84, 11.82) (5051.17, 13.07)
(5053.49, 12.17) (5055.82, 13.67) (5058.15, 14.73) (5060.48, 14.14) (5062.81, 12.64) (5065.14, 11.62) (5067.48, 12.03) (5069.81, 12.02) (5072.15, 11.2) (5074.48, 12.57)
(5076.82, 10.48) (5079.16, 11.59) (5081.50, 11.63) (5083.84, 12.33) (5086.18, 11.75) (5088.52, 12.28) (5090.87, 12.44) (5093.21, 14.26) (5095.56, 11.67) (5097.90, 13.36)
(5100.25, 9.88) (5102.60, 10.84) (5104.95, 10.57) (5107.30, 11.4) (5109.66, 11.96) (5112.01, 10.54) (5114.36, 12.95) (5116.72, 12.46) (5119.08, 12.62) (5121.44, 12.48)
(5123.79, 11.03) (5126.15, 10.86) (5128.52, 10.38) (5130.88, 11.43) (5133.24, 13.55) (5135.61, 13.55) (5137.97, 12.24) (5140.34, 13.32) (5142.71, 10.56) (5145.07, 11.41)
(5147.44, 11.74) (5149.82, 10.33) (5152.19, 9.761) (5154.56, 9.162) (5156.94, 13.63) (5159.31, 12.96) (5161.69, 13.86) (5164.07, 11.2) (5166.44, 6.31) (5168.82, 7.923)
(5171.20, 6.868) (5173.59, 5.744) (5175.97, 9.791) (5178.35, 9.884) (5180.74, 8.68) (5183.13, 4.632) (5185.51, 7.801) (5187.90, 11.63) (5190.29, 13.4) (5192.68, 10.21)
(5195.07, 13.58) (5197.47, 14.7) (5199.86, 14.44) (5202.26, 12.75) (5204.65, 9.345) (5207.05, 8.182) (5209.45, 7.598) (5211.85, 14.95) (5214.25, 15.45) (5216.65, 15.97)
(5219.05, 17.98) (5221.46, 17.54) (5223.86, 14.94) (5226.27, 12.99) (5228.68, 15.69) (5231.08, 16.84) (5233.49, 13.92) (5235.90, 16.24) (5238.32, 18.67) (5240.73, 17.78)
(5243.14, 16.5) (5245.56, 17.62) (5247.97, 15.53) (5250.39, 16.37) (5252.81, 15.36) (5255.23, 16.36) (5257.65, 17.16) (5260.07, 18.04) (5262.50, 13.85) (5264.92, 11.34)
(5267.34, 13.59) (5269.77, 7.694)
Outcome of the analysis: 0.13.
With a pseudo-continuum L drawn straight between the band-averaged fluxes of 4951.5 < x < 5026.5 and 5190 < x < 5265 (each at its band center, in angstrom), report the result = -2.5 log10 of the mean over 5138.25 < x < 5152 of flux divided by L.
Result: 0.26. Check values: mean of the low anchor 13.7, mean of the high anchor 14.8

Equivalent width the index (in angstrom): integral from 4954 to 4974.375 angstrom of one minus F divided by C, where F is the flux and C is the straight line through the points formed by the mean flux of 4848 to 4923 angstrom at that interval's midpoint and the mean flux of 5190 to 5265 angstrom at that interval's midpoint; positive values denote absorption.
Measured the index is 0.5 angstrom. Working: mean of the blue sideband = 15.3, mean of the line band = 14.8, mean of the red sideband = 14.8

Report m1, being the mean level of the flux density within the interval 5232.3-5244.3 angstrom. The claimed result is 16.6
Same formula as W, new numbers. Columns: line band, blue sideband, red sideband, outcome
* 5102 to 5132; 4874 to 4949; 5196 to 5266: 0.295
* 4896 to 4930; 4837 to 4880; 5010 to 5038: -0.069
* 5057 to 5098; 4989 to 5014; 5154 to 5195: -0.064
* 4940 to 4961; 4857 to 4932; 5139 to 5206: -0.073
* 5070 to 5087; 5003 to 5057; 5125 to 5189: 0.012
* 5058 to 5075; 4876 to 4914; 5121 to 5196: -0.019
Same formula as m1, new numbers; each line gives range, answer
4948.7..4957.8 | 15.6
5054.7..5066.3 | 13.4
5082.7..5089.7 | 12.1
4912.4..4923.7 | 14.4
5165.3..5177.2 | 7.34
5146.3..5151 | 11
